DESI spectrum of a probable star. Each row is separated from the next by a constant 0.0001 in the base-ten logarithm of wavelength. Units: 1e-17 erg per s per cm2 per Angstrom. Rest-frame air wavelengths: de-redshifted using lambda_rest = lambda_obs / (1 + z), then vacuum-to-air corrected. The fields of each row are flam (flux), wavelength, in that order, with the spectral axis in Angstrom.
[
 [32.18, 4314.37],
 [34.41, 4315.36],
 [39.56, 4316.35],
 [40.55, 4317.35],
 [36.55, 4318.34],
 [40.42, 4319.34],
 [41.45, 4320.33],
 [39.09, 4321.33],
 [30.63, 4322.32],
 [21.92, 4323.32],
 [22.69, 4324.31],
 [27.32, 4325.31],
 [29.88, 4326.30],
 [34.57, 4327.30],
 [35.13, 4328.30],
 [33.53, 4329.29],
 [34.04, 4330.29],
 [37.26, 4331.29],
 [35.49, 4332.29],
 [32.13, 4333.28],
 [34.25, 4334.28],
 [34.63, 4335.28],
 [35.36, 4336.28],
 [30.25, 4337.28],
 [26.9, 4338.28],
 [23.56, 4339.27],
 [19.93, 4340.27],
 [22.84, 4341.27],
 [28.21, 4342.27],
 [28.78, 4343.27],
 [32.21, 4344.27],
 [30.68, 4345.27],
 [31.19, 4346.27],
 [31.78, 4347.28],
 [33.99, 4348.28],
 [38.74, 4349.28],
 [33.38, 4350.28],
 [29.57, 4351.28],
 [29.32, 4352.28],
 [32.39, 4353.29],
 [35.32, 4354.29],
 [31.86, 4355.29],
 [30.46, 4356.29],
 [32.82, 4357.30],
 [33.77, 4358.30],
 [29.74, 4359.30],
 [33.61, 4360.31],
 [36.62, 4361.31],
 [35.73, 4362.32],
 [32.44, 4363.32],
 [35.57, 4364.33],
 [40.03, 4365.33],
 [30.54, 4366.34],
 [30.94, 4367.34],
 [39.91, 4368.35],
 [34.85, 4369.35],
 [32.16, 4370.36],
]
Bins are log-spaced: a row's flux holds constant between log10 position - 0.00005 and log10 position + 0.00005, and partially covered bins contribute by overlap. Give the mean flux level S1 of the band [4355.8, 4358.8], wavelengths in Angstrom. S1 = 32.3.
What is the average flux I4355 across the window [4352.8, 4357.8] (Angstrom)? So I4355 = 32.6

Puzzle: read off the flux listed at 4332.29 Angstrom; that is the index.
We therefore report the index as 35.49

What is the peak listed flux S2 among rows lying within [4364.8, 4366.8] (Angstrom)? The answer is 40.03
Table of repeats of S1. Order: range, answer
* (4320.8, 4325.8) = 28.4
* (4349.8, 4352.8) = 30.7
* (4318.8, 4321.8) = 40.2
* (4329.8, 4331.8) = 35.6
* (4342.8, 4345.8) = 30.6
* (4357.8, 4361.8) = 33.5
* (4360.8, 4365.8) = 36.1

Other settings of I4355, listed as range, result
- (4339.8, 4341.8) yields 21.5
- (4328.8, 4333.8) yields 34.5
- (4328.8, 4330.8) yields 33.7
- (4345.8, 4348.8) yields 32.3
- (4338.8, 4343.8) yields 24.7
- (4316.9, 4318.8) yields 38.6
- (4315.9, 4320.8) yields 39.7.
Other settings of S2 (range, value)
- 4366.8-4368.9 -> 39.91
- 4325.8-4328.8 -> 35.13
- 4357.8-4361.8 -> 36.62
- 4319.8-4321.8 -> 41.45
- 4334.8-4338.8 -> 35.36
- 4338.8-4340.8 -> 23.56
